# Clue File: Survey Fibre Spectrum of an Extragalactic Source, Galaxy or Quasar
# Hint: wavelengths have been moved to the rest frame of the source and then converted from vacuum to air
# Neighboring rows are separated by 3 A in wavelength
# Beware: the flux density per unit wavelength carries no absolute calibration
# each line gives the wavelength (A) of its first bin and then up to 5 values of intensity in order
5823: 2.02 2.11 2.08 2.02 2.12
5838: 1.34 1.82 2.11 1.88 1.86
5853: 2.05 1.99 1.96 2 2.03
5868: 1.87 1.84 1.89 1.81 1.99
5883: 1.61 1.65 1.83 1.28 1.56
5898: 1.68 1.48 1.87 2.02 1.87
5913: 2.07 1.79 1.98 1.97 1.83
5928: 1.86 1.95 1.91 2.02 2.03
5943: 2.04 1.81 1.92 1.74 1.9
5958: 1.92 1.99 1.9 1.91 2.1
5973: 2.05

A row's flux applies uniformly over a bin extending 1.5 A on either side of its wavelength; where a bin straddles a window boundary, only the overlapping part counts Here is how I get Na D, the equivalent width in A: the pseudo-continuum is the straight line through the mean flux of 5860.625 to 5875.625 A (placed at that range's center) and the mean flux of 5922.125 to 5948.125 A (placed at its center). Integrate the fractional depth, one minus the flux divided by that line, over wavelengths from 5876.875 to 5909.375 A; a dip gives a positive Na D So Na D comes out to 3.7 A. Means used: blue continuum 1.92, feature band 1.71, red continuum 1.93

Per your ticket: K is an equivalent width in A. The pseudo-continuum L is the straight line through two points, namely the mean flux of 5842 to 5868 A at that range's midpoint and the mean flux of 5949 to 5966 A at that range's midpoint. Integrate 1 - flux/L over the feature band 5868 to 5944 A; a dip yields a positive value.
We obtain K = 4.0 A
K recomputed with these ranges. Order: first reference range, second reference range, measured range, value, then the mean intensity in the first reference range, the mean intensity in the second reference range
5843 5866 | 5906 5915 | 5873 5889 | 1.5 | 1.98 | 1.97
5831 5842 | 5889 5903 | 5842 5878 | -4.9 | 1.82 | 1.55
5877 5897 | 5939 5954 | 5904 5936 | -2.3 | 1.67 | 1.9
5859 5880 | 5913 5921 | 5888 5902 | 2.6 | 1.92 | 1.92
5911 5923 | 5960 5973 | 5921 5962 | 1.0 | 1.95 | 1.98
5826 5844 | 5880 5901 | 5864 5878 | -1.3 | 1.92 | 1.62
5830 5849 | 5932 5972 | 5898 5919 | 0.8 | 1.89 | 1.94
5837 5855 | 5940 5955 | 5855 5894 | 1.0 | 1.86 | 1.9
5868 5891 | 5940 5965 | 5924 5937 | -0.2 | 1.8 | 1.91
